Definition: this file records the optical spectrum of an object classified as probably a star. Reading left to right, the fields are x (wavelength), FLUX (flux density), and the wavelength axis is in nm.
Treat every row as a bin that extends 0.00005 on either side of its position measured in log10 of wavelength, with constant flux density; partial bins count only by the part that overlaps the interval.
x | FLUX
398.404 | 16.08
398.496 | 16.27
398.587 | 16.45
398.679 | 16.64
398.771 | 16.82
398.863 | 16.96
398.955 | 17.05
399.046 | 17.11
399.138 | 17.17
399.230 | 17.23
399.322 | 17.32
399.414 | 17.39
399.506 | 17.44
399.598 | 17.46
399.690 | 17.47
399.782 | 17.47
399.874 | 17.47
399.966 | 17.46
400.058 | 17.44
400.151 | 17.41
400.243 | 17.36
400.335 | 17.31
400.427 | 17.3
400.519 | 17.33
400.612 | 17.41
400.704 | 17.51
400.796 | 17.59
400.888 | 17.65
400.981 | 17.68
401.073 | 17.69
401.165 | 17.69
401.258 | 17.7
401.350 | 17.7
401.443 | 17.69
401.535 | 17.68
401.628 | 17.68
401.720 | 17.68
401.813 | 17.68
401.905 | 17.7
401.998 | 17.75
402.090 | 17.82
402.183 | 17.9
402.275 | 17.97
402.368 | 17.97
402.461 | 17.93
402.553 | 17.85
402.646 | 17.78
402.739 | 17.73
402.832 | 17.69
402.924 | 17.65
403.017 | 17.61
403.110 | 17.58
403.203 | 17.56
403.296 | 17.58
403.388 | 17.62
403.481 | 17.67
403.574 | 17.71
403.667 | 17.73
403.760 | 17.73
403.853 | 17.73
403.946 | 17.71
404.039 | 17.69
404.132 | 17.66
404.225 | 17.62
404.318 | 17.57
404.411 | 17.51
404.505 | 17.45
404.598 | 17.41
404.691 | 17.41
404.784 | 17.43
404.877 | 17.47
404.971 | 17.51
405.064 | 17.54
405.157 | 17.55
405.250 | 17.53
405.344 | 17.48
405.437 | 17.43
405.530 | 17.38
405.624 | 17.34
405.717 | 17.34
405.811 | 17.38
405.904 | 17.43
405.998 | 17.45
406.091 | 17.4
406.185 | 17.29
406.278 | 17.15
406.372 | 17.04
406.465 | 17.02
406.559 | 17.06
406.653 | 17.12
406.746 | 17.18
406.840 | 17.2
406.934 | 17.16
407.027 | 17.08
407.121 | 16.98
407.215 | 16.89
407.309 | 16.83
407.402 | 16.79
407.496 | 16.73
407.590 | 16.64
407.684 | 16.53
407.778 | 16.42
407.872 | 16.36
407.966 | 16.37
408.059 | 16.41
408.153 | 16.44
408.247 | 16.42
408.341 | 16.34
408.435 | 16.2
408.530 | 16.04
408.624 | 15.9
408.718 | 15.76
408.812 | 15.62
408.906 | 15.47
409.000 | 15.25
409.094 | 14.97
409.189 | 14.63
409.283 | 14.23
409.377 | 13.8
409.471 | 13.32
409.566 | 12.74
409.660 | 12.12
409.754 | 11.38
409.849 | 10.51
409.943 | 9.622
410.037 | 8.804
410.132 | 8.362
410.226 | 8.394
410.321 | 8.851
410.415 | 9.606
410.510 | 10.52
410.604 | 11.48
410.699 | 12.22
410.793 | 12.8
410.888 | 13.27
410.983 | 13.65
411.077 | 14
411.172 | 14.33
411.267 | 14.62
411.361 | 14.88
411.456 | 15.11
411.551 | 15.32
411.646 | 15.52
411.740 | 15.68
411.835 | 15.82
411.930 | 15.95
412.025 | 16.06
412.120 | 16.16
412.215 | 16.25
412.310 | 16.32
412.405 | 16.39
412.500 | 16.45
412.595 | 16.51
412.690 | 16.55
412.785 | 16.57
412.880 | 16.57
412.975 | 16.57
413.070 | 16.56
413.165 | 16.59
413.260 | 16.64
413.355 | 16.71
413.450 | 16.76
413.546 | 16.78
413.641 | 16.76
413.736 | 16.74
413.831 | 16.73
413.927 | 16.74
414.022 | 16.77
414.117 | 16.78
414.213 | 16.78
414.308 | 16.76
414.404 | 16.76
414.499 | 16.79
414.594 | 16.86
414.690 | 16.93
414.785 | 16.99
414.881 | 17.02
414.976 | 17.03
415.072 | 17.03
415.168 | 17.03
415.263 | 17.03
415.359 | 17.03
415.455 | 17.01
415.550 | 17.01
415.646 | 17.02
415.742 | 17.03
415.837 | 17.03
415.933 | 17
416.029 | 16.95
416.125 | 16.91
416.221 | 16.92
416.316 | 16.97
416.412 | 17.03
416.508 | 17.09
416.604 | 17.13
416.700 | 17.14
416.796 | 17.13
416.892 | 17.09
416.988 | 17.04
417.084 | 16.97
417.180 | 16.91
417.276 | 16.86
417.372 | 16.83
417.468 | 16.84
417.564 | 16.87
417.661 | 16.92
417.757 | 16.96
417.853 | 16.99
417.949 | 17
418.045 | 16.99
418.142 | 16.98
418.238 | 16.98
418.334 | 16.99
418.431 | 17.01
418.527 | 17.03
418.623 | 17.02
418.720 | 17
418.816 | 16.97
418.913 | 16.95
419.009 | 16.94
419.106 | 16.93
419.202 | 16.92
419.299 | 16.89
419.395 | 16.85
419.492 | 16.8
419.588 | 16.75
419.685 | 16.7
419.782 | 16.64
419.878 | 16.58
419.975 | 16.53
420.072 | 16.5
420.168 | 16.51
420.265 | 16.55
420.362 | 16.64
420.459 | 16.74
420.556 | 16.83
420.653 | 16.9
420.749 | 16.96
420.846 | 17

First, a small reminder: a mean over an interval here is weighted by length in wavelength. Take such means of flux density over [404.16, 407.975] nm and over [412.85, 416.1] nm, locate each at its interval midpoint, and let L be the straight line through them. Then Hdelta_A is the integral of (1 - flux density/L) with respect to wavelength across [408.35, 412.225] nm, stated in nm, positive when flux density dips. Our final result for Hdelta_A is 0.79 nm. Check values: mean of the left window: 17.2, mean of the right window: 16.8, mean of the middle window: 13.5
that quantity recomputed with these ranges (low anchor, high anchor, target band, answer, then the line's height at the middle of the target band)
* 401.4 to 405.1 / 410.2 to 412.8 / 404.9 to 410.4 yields 0.141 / 15.9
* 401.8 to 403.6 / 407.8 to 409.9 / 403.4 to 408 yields -0.269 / 16.3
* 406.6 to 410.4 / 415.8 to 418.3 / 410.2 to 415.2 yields 0.117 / 15.8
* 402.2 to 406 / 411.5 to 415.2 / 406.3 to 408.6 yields 0.067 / 17.2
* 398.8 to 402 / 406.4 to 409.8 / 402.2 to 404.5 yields -0.118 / 16.8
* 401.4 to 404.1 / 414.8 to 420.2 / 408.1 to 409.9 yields 0.291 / 17.4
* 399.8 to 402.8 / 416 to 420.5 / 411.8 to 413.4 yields 0.069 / 17.1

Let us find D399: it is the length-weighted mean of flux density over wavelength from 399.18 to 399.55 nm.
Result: 17.3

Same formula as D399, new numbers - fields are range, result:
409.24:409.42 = 14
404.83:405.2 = 17.5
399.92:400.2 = 17.4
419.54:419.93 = 16.7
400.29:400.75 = 17.4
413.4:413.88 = 16.7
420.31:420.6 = 16.7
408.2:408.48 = 16.3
